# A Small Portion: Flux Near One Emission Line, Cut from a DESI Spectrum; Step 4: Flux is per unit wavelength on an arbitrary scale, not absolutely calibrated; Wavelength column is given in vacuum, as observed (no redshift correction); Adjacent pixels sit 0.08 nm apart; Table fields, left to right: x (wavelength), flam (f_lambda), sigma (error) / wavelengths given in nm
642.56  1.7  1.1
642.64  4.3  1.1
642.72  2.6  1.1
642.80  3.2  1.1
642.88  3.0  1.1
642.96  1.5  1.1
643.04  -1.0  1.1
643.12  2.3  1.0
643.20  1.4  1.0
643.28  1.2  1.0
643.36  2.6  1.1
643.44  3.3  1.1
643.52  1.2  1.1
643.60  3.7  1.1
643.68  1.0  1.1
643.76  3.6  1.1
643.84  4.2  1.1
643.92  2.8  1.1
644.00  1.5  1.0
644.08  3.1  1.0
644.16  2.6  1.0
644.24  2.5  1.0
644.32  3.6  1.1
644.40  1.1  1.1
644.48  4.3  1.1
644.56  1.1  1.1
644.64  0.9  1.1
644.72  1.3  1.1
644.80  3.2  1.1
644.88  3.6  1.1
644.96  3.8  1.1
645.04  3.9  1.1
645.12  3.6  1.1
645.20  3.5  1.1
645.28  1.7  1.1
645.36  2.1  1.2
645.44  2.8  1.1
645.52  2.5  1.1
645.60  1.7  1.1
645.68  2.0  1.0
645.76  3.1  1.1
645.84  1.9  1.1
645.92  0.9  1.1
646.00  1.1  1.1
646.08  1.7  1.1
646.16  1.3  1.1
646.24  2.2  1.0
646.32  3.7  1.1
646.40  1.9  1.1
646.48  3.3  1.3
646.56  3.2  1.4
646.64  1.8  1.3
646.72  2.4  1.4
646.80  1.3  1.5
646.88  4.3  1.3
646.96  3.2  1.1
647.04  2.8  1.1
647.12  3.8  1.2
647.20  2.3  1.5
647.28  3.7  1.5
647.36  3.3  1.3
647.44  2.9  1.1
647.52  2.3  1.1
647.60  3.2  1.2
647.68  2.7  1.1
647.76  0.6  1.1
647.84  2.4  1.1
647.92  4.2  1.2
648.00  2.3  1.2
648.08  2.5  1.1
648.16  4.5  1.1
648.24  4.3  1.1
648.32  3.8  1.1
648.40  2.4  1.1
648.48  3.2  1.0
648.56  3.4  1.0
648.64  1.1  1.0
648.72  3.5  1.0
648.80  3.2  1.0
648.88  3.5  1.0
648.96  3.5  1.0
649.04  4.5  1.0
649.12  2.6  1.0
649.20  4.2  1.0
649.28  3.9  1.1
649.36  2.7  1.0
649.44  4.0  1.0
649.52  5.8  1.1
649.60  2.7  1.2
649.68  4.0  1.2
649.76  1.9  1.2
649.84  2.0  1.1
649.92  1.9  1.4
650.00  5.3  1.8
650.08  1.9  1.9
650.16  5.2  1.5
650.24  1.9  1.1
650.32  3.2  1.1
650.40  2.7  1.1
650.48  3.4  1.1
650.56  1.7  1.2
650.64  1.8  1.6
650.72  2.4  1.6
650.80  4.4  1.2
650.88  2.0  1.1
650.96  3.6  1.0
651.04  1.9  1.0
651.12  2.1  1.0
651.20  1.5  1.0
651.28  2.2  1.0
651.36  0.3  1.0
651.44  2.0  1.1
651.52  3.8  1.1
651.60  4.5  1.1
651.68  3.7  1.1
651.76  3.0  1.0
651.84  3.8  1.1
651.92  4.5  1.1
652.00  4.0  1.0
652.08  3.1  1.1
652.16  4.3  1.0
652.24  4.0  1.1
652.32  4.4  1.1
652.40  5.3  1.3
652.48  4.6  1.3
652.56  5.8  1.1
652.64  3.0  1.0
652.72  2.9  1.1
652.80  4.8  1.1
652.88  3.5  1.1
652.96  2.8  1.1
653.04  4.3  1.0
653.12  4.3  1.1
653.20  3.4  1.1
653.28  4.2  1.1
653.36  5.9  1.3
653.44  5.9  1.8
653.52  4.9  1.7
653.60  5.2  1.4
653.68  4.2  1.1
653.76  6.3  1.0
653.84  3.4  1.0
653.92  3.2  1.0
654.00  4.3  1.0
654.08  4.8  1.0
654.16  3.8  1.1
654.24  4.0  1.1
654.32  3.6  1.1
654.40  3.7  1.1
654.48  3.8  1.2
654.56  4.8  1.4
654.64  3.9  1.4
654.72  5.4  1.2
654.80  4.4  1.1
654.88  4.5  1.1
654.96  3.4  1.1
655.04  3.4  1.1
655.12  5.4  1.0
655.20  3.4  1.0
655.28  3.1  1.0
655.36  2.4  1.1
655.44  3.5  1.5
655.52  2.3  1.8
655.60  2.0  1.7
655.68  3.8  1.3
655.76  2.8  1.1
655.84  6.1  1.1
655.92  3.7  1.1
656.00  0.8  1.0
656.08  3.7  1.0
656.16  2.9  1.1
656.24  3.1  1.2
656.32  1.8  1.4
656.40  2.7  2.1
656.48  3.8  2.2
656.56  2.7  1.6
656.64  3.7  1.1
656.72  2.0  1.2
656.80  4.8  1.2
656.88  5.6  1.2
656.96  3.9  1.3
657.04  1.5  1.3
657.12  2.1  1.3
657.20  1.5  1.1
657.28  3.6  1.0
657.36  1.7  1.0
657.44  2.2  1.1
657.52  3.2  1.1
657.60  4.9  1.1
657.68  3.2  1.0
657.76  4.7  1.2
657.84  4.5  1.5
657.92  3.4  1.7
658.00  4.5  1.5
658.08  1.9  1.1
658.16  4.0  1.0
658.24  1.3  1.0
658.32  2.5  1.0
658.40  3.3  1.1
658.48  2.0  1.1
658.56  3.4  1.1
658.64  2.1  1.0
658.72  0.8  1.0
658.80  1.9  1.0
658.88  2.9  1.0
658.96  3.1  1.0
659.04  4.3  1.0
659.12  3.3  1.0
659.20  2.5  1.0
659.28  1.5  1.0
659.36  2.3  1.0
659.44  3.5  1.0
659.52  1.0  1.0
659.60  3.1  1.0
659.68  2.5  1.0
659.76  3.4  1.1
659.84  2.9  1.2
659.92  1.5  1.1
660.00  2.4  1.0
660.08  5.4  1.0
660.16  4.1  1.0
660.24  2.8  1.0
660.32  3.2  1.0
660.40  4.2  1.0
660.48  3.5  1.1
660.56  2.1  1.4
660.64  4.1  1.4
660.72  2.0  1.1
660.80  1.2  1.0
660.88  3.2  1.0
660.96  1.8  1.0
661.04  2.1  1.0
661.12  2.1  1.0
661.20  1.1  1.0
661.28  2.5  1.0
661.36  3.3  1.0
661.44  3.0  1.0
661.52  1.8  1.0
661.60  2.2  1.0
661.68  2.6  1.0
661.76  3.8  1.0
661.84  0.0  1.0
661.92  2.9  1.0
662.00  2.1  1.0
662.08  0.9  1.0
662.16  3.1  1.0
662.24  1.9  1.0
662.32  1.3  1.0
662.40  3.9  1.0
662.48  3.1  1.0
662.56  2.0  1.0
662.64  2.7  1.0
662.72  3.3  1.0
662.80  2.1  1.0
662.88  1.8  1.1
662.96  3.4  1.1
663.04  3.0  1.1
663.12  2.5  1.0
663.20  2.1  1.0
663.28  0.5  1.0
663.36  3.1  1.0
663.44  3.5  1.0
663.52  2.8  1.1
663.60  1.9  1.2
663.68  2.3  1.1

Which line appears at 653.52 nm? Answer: C III]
